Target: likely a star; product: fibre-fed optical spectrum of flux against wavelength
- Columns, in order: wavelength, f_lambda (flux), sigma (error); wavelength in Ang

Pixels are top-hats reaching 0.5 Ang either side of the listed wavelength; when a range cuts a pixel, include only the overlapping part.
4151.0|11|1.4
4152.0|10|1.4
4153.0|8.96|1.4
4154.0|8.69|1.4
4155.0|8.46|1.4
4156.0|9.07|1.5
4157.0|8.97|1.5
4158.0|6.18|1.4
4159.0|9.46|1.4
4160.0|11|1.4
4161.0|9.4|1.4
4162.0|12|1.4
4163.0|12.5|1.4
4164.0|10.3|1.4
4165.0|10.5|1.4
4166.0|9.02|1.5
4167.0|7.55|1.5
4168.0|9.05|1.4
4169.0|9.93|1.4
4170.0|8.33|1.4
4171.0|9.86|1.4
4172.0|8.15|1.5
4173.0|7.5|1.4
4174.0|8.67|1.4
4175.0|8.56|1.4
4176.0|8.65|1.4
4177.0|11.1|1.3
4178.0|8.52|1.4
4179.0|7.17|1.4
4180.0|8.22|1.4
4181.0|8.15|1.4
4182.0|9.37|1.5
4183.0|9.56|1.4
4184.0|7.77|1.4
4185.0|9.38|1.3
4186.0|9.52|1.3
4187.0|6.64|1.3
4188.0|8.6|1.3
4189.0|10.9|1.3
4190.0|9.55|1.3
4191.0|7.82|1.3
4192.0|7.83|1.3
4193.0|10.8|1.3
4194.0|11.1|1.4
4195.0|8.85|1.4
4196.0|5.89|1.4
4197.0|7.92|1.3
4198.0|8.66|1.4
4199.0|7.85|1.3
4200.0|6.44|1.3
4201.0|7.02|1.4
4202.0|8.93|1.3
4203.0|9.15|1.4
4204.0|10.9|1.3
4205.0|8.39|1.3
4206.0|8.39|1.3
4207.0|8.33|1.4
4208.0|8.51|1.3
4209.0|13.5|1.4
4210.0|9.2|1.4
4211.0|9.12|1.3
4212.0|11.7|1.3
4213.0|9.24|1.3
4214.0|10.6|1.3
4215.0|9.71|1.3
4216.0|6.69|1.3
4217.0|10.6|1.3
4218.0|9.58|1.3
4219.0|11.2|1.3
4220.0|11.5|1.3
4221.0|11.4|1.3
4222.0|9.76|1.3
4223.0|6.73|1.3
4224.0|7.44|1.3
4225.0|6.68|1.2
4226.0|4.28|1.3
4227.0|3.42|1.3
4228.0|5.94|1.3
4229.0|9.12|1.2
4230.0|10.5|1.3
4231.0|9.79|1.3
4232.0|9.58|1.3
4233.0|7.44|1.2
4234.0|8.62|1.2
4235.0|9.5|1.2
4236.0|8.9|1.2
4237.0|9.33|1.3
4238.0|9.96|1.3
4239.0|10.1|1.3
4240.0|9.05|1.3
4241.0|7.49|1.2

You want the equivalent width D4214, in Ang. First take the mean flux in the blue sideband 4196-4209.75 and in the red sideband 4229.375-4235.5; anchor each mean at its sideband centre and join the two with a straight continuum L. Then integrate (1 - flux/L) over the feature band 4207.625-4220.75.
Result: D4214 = -1.8 Ang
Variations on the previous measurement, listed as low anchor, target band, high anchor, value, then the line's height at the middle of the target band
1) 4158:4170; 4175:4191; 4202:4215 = 1.6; 9.78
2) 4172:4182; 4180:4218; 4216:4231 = -2.3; 8.48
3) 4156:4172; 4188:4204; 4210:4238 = 0.9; 9.18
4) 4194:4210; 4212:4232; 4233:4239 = 0.5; 8.97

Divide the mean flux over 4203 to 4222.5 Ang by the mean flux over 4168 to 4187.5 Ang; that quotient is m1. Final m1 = 1.14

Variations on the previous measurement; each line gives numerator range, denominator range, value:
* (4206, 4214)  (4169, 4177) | 1.13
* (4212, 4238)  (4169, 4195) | 0.99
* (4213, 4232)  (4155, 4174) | 0.93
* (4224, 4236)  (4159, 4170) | 0.77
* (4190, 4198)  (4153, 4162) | 0.95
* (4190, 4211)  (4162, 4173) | 0.92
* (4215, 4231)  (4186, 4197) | 0.96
